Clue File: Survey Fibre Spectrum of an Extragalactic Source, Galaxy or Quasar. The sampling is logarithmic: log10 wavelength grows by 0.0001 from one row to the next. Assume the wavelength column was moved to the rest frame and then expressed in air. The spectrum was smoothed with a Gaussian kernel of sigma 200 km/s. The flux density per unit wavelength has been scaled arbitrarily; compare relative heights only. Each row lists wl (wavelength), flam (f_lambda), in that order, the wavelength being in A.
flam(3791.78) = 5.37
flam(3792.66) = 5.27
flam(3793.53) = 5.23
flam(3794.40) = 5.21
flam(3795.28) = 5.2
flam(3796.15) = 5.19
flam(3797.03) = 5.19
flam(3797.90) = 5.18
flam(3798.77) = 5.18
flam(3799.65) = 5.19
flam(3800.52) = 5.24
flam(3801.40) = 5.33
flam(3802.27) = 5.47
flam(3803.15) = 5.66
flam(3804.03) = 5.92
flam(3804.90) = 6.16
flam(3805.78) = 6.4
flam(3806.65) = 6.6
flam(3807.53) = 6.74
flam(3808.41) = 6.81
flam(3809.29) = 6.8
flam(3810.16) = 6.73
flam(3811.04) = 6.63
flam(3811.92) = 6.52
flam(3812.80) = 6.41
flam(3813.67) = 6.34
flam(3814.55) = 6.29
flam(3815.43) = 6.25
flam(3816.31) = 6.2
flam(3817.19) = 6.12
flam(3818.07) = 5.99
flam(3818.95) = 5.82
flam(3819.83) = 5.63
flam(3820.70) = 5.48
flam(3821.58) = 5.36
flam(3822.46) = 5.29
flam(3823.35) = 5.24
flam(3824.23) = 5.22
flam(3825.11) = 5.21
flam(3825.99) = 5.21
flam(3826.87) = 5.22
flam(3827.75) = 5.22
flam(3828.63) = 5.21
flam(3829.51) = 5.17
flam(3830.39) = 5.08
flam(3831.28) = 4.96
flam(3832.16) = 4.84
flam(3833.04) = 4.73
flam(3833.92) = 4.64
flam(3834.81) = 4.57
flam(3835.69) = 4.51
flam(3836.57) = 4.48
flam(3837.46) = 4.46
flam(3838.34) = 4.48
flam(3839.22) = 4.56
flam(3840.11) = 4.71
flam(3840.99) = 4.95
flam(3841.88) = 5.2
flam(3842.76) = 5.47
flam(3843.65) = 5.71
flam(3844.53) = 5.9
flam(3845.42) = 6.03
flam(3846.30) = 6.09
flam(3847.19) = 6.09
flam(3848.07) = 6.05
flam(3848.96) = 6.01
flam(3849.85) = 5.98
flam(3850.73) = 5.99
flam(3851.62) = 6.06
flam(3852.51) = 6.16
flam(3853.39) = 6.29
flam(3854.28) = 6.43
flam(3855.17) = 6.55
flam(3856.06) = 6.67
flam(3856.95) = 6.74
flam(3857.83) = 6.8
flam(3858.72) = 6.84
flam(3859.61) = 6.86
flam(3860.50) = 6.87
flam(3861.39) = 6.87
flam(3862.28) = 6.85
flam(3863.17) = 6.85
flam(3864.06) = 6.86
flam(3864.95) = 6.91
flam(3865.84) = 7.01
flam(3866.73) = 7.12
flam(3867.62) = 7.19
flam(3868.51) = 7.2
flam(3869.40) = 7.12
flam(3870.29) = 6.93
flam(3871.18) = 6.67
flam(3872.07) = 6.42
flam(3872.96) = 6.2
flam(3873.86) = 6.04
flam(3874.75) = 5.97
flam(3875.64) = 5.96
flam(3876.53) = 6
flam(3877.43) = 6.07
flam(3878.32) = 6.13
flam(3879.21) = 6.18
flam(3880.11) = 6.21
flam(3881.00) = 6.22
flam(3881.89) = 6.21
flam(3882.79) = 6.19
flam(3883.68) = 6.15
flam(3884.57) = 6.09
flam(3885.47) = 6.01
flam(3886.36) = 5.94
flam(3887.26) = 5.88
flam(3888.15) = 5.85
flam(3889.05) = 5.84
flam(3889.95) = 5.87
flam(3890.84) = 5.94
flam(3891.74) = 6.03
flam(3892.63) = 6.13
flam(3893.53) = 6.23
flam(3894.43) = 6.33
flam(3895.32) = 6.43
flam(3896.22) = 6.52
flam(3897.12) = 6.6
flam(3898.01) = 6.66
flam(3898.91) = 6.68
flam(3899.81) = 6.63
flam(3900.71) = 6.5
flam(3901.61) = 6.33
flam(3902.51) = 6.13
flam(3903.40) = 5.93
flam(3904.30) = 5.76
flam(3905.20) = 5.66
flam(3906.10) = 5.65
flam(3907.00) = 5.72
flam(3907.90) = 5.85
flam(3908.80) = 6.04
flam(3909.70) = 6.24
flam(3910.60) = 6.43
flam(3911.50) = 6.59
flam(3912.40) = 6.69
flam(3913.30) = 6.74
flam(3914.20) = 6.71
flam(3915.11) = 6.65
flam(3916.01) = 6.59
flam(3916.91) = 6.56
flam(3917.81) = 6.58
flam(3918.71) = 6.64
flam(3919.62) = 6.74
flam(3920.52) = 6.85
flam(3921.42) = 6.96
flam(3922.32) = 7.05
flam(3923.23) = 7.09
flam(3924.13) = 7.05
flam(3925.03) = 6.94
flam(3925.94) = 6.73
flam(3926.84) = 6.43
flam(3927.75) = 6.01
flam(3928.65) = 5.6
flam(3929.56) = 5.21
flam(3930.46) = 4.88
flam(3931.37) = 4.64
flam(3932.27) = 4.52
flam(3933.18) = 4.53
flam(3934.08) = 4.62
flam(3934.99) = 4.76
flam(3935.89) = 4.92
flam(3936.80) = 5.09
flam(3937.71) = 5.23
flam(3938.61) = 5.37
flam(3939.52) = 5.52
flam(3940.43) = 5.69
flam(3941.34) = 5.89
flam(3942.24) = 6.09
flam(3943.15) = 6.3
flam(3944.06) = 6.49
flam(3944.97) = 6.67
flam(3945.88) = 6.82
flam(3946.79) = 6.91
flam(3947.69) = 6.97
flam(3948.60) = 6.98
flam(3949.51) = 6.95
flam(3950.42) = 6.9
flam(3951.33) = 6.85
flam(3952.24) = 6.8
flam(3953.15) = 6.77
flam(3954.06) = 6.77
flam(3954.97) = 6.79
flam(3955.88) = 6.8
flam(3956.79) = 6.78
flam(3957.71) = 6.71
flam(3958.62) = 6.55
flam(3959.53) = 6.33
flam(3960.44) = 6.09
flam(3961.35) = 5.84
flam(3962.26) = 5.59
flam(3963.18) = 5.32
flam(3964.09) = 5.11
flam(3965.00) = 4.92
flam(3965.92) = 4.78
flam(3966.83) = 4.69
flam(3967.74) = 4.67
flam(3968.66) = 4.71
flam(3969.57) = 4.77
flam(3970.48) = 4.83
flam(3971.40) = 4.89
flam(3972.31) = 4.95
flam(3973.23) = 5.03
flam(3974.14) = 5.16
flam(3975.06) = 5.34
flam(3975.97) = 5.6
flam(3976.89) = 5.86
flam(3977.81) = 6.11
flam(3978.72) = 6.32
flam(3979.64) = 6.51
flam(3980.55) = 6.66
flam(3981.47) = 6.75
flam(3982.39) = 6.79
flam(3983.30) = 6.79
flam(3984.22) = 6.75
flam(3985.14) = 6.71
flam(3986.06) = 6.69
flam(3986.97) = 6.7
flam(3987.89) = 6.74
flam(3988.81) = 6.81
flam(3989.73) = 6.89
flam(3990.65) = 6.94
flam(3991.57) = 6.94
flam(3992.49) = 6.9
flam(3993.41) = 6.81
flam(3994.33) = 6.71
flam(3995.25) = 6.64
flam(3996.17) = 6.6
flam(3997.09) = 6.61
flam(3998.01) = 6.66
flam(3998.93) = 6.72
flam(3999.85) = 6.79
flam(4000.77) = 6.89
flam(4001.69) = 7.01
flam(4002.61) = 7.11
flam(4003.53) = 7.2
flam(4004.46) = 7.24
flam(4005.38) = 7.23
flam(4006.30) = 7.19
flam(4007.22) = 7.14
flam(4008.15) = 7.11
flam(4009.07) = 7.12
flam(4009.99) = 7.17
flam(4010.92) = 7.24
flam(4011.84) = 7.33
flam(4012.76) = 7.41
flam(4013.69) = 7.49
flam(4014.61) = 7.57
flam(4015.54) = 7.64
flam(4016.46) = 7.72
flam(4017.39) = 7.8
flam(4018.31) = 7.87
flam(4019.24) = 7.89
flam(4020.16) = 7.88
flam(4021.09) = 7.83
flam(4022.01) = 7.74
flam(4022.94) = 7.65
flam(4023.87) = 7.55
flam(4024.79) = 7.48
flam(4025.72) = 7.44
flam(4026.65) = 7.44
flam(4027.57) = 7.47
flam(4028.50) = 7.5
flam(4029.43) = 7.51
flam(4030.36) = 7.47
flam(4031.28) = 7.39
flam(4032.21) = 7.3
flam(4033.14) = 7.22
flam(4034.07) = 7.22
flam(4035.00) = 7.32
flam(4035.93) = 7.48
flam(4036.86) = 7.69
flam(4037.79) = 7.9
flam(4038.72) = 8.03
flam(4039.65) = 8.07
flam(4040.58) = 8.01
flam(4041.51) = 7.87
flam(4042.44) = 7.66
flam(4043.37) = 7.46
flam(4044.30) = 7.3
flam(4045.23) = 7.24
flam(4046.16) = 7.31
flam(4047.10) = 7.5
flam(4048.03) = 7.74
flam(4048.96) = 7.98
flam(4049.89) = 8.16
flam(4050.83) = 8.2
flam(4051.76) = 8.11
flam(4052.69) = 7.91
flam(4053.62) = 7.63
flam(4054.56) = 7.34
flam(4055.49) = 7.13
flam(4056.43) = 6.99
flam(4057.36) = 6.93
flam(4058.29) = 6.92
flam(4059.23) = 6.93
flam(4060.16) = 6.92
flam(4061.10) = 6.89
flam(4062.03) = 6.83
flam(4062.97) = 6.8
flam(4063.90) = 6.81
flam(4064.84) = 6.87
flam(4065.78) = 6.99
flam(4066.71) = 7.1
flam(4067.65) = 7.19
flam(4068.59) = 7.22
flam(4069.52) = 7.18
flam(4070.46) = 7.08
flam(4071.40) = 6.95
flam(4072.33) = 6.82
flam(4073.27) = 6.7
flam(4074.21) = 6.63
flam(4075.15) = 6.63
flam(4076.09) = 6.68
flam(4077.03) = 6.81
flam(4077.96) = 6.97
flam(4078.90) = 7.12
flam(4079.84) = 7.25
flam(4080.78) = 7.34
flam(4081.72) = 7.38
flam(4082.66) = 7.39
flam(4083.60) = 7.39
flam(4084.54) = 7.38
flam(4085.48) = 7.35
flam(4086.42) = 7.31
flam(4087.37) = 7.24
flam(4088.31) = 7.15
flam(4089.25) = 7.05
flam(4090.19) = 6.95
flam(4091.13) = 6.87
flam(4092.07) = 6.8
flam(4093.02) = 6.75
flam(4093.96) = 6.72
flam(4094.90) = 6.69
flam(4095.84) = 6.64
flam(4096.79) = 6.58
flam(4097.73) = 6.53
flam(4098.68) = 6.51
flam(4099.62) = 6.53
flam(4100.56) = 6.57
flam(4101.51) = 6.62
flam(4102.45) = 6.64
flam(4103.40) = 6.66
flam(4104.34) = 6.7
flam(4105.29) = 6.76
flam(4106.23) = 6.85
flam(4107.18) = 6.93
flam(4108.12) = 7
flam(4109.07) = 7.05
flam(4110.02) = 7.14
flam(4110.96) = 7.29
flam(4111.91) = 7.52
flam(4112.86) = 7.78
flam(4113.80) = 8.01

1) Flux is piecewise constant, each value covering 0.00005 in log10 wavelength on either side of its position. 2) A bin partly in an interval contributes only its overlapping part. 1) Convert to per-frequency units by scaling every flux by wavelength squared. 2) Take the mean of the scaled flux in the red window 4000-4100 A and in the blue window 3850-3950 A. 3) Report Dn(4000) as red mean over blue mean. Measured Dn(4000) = 1.25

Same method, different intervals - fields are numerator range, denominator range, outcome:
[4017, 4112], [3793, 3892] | 1.37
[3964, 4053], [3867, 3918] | 1.17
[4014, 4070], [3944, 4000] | 1.24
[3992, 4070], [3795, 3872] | 1.38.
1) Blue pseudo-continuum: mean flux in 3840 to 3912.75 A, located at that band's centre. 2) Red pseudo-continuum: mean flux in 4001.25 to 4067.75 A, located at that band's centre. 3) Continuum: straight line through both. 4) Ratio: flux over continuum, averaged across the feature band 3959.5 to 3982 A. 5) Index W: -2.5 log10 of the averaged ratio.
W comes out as 0.264 mag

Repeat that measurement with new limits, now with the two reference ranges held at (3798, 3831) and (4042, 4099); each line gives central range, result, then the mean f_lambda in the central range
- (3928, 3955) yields 0.10 mag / 5.91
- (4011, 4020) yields -0.12 mag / 7.63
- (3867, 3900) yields -0.02 mag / 6.29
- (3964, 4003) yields 0.09 mag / 6.15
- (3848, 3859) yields -0.06 mag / 6.35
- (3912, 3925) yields -0.07 mag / 6.79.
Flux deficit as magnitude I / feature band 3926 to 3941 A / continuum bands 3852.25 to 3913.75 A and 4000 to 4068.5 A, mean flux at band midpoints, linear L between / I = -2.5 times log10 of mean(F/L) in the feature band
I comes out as 0.27 mag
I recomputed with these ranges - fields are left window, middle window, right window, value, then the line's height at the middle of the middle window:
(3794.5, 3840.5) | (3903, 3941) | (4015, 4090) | 0.061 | 6.34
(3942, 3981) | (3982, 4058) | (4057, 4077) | -0.129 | 6.5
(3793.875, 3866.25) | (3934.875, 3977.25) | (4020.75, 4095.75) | 0.132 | 6.62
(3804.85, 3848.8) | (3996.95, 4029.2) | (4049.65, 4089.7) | -0.087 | 6.79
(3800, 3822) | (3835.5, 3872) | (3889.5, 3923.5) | 0.011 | 6.24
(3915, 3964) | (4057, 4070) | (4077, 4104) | -0.026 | 6.8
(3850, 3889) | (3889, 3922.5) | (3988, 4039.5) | 0.050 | 6.66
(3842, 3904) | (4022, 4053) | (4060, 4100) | -0.120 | 6.83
